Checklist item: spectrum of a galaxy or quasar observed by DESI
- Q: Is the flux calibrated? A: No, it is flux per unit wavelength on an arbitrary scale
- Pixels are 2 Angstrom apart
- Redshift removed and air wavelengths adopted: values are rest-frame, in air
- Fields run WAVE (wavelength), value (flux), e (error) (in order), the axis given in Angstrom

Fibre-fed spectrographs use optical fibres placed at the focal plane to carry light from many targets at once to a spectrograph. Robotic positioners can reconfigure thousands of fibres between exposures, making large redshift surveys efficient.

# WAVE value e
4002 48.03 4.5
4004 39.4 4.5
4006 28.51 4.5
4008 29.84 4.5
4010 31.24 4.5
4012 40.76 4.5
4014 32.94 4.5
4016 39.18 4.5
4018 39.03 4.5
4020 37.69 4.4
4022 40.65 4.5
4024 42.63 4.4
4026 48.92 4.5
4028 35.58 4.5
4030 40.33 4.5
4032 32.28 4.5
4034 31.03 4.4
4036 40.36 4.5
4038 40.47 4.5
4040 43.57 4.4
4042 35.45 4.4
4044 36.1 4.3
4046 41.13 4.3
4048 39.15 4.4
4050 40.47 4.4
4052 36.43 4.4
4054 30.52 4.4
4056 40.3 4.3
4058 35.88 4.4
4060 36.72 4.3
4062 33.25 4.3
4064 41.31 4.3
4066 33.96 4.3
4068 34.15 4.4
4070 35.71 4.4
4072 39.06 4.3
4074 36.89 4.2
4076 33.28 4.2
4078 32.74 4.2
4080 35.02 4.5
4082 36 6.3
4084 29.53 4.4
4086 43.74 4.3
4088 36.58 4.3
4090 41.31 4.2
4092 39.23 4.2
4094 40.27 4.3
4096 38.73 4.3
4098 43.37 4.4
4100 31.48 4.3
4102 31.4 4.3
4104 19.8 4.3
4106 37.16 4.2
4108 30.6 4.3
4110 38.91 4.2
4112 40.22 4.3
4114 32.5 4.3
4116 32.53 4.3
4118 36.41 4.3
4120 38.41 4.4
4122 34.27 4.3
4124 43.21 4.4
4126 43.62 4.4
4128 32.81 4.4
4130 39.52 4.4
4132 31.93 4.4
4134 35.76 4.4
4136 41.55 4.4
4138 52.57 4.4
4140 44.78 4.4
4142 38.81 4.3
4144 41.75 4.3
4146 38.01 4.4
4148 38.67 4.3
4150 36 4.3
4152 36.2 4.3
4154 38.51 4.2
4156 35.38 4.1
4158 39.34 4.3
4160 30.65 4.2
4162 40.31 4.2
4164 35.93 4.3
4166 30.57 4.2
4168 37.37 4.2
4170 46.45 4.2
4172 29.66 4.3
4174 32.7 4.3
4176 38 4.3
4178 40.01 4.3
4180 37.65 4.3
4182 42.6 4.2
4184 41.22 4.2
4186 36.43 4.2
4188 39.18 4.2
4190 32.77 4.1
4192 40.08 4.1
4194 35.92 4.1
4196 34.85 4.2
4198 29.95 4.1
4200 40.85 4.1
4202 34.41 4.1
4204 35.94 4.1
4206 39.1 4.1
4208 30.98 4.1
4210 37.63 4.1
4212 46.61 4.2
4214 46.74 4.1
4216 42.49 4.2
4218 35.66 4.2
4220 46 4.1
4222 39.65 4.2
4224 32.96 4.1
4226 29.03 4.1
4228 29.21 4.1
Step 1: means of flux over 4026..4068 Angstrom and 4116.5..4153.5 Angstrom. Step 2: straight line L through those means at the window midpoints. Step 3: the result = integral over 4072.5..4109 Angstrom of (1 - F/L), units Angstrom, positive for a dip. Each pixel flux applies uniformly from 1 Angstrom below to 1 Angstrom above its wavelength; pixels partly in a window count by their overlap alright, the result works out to 2.6 Angstrom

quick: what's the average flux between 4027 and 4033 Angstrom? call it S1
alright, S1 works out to 36.1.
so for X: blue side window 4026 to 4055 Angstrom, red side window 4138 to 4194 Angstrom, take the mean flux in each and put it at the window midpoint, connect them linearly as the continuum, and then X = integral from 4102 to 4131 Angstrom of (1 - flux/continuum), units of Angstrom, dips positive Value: 1.8 Angstrom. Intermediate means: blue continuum 37.7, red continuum 38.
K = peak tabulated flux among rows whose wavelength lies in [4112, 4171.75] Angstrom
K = 52.57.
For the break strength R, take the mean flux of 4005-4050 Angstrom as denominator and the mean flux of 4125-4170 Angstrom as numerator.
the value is 1.02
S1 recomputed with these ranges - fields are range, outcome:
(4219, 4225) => 39.5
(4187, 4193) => 37.3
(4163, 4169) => 34.6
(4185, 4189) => 37.8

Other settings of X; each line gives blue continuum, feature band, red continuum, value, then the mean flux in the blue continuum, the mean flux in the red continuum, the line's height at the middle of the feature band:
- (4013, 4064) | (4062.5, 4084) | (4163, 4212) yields 1.3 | 38.1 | 36.9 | 37.8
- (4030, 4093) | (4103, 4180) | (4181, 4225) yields 1.1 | 36.9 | 38.3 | 37.7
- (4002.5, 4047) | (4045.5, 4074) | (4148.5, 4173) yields 0.3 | 37.7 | 36.4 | 37.4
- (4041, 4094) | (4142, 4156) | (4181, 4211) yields -0.5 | 36.8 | 36.8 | 36.8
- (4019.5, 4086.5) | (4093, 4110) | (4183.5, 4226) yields 1.4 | 37.3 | 37.8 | 37.5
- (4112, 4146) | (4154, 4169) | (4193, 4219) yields 1.0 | 38.8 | 37.8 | 38.4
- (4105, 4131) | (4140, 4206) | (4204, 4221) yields 2.9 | 36.9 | 40.4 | 38.9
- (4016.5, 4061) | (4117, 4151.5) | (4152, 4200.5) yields -1.8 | 38.4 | 36.9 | 37.3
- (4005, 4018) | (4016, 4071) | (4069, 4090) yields -4.5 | 34.2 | 36.1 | 35.1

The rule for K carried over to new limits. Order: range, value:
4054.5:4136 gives 43.74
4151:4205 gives 46.45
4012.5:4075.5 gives 48.92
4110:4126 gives 43.62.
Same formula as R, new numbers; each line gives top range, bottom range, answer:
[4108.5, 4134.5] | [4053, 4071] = 1.03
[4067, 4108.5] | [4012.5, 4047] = 0.92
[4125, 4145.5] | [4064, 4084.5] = 1.15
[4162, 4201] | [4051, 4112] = 1.03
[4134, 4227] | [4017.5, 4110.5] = 1.03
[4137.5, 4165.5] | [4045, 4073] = 1.05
